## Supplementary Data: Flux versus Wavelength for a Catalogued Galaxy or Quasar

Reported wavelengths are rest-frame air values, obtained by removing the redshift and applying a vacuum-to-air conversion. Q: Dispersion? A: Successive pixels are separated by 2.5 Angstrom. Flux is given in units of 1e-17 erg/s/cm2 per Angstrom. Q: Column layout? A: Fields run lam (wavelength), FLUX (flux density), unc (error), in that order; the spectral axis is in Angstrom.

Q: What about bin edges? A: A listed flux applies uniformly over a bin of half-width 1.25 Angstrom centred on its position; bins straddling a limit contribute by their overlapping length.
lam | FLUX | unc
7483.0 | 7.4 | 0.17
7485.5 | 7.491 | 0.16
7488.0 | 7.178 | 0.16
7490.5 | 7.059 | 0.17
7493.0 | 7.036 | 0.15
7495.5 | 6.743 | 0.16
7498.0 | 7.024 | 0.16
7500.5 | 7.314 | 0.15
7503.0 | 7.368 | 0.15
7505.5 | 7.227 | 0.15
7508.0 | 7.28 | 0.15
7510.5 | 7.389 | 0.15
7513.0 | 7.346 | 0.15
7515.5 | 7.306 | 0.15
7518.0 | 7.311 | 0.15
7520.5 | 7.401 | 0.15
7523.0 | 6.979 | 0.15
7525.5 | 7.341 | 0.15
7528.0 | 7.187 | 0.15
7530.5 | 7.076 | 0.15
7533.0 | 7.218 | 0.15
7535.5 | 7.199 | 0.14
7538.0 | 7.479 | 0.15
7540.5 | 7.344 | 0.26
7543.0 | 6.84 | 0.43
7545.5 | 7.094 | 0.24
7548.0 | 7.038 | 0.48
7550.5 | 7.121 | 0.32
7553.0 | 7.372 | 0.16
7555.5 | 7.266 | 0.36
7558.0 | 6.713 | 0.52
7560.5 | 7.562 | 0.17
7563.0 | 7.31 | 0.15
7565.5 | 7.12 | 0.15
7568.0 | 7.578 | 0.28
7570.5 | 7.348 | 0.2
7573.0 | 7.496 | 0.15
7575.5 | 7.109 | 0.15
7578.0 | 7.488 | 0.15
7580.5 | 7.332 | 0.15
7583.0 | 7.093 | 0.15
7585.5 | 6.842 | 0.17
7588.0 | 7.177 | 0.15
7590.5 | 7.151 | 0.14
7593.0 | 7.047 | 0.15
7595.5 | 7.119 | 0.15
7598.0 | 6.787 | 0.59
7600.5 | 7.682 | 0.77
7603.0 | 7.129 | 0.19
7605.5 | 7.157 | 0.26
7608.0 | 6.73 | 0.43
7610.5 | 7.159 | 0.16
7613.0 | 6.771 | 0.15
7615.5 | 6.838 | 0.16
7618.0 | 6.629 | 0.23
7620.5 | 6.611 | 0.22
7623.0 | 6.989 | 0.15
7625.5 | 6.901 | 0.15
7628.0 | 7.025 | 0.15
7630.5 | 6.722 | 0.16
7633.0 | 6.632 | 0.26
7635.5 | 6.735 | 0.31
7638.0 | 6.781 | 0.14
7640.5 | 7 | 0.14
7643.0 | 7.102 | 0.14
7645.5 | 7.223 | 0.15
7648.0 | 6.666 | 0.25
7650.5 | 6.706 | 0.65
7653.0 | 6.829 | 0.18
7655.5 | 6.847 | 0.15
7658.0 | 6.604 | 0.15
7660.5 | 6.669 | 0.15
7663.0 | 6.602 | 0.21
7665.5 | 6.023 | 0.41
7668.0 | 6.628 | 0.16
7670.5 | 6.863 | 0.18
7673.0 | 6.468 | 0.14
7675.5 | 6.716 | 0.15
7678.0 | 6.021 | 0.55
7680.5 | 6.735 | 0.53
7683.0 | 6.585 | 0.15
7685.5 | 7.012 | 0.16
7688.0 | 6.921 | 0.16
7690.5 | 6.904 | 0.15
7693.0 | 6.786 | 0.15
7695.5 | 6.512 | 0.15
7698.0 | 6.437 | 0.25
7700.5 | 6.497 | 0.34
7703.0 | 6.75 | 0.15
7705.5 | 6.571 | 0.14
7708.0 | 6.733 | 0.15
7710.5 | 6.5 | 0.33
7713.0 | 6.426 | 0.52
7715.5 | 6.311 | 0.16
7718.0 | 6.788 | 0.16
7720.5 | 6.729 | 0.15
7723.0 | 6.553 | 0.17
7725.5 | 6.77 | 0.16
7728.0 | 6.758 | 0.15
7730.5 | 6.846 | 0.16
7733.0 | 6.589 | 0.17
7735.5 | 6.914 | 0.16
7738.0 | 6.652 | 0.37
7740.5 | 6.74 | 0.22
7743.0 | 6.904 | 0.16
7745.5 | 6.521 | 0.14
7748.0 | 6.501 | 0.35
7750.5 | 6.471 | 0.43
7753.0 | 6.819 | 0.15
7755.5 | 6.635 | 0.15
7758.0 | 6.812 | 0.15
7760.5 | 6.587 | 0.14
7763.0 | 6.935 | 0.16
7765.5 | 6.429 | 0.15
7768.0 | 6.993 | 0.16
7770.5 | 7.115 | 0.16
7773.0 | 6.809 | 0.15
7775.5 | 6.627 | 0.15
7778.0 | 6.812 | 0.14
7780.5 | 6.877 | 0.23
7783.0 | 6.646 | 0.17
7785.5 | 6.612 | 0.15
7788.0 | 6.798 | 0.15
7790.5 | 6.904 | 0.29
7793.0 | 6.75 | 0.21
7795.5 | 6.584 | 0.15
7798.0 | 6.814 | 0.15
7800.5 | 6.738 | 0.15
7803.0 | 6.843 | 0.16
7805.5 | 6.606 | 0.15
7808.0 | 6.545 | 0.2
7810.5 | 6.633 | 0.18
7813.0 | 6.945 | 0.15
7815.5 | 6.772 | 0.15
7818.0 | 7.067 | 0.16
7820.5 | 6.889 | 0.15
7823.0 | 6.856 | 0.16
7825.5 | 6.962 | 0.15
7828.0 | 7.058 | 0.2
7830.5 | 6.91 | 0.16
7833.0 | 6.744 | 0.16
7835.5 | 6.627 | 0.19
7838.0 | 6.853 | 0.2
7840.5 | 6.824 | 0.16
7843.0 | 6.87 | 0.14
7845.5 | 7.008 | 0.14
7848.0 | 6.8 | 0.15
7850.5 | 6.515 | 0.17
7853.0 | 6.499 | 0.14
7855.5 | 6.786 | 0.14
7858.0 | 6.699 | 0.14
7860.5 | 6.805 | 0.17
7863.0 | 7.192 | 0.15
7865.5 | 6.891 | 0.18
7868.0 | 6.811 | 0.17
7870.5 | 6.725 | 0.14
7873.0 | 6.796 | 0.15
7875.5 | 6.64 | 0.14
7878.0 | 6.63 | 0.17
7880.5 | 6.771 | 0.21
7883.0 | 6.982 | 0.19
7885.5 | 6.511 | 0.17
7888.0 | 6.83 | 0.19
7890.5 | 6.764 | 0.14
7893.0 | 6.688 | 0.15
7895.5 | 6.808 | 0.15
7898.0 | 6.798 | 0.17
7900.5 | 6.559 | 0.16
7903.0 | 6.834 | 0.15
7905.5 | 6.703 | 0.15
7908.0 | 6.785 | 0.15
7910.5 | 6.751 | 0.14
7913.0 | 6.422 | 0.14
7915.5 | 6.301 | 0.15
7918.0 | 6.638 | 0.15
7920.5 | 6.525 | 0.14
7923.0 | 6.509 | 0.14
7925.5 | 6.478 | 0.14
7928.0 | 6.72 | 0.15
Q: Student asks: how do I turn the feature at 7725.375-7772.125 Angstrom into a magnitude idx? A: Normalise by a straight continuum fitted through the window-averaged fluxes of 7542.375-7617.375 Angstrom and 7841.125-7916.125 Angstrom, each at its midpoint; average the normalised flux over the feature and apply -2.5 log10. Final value 0.03 mag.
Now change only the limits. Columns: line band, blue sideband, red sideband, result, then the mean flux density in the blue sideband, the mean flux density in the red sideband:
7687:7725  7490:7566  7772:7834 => 0.05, 7.2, 6.79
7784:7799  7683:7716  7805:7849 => 0.01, 6.65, 6.84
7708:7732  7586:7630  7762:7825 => 0.04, 6.99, 6.79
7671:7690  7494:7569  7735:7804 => 0.04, 7.22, 6.74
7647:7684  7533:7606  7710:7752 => 0.04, 7.21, 6.65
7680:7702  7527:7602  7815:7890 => 0.05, 7.21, 6.81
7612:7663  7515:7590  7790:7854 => 0.04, 7.22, 6.79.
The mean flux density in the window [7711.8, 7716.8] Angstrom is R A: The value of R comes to 6.37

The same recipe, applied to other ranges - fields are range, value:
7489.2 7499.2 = 6.97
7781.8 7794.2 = 6.74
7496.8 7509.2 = 7.24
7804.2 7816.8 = 6.7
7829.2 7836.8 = 6.76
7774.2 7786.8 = 6.72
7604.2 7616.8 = 6.93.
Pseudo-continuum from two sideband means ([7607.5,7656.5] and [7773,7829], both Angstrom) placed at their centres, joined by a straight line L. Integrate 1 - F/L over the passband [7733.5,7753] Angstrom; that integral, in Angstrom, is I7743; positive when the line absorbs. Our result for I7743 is 0.4 Angstrom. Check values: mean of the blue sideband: 6.85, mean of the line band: 6.68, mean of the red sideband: 6.79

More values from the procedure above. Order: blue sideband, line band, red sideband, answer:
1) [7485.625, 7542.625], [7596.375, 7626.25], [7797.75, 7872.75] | 0.60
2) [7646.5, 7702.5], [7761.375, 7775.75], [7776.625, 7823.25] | -0.18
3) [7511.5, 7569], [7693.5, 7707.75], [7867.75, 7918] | 0.83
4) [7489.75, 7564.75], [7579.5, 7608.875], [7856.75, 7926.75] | 0.01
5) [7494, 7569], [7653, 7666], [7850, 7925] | 0.79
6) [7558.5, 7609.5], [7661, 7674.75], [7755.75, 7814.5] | 0.95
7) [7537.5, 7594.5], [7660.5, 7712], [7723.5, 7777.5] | 2.13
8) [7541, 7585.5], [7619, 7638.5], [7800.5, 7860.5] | 0.87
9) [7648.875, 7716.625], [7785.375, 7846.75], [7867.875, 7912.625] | -1.09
